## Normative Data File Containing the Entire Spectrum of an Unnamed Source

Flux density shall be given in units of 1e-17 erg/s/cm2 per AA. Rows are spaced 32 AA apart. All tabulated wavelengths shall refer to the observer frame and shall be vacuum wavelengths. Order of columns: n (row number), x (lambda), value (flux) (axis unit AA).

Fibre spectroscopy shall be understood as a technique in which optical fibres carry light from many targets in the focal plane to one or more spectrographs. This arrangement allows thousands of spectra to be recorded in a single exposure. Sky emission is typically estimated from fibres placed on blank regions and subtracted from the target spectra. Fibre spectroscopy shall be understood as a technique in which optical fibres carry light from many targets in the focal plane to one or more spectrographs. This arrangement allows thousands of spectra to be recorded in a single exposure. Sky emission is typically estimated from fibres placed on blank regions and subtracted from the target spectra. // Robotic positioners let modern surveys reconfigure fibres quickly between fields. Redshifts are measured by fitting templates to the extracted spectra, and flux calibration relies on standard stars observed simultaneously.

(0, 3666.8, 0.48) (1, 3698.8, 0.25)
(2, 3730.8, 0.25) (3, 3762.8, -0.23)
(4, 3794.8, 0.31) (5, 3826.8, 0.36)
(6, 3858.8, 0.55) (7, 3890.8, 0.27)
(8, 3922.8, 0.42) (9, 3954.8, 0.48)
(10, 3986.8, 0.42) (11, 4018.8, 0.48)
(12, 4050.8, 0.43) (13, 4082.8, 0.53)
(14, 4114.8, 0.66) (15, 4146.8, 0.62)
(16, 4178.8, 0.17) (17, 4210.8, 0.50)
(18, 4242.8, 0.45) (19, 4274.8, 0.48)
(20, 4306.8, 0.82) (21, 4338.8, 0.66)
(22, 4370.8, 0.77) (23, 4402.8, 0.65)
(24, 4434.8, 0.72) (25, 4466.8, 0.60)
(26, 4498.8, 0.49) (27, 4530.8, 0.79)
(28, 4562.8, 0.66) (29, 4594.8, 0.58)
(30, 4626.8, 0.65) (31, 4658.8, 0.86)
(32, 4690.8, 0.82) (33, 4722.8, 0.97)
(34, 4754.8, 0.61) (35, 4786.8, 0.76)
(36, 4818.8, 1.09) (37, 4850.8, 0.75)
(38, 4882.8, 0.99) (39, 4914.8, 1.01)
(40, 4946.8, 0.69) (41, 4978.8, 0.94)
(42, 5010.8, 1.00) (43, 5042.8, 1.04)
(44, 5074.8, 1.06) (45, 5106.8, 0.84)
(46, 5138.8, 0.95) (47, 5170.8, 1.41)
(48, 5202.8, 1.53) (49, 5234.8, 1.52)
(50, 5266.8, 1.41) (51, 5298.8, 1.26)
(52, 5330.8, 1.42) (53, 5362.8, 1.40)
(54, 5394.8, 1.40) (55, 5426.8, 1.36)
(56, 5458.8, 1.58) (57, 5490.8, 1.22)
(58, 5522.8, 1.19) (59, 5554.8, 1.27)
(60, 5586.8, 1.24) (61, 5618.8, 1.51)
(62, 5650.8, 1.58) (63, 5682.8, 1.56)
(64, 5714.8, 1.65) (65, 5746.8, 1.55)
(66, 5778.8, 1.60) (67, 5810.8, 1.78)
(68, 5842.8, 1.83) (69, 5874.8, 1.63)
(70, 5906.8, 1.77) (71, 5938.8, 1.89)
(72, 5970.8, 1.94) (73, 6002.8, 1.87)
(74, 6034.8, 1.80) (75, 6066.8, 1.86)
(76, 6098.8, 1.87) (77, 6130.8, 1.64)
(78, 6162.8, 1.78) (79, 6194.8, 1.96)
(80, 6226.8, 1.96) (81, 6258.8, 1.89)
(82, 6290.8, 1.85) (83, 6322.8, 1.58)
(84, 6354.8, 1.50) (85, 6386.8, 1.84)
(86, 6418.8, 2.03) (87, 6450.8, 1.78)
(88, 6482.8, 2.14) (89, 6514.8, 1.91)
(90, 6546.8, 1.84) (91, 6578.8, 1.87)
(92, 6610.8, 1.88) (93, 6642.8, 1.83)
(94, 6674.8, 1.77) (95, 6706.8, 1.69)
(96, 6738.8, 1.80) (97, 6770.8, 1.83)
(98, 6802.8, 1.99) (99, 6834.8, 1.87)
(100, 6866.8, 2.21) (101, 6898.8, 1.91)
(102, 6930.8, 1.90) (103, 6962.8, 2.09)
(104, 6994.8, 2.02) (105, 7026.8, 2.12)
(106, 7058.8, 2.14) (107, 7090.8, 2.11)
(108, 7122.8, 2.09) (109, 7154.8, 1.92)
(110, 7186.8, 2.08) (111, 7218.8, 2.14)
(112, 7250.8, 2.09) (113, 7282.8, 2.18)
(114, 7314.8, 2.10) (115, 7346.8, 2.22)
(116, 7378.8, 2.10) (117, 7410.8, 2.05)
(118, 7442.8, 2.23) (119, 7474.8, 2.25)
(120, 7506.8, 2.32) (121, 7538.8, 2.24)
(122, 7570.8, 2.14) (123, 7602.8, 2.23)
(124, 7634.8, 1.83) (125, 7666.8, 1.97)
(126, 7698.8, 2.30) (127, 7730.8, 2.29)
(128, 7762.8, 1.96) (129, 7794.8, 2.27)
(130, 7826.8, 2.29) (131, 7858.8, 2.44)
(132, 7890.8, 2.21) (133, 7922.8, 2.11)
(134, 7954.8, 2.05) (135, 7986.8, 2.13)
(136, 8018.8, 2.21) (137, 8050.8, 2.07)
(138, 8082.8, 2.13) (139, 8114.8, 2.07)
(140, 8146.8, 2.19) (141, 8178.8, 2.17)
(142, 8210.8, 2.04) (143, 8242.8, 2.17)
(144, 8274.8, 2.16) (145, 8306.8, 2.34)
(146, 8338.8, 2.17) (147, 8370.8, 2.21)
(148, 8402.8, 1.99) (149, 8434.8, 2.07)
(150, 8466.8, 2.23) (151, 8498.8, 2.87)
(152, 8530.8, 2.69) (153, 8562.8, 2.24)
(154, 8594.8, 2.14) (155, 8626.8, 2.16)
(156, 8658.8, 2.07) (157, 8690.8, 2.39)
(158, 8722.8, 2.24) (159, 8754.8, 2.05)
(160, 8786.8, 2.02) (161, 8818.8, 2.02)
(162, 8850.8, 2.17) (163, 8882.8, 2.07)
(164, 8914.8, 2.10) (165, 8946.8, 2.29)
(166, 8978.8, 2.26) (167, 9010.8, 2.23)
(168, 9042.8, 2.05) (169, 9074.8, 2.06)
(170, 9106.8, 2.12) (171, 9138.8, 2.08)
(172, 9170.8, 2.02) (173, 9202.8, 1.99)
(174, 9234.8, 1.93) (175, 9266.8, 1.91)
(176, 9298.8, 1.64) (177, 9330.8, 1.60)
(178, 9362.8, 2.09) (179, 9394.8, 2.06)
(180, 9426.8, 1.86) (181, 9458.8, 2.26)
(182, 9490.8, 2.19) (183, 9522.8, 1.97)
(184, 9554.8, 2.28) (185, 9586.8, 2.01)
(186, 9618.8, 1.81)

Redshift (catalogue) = 0.294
